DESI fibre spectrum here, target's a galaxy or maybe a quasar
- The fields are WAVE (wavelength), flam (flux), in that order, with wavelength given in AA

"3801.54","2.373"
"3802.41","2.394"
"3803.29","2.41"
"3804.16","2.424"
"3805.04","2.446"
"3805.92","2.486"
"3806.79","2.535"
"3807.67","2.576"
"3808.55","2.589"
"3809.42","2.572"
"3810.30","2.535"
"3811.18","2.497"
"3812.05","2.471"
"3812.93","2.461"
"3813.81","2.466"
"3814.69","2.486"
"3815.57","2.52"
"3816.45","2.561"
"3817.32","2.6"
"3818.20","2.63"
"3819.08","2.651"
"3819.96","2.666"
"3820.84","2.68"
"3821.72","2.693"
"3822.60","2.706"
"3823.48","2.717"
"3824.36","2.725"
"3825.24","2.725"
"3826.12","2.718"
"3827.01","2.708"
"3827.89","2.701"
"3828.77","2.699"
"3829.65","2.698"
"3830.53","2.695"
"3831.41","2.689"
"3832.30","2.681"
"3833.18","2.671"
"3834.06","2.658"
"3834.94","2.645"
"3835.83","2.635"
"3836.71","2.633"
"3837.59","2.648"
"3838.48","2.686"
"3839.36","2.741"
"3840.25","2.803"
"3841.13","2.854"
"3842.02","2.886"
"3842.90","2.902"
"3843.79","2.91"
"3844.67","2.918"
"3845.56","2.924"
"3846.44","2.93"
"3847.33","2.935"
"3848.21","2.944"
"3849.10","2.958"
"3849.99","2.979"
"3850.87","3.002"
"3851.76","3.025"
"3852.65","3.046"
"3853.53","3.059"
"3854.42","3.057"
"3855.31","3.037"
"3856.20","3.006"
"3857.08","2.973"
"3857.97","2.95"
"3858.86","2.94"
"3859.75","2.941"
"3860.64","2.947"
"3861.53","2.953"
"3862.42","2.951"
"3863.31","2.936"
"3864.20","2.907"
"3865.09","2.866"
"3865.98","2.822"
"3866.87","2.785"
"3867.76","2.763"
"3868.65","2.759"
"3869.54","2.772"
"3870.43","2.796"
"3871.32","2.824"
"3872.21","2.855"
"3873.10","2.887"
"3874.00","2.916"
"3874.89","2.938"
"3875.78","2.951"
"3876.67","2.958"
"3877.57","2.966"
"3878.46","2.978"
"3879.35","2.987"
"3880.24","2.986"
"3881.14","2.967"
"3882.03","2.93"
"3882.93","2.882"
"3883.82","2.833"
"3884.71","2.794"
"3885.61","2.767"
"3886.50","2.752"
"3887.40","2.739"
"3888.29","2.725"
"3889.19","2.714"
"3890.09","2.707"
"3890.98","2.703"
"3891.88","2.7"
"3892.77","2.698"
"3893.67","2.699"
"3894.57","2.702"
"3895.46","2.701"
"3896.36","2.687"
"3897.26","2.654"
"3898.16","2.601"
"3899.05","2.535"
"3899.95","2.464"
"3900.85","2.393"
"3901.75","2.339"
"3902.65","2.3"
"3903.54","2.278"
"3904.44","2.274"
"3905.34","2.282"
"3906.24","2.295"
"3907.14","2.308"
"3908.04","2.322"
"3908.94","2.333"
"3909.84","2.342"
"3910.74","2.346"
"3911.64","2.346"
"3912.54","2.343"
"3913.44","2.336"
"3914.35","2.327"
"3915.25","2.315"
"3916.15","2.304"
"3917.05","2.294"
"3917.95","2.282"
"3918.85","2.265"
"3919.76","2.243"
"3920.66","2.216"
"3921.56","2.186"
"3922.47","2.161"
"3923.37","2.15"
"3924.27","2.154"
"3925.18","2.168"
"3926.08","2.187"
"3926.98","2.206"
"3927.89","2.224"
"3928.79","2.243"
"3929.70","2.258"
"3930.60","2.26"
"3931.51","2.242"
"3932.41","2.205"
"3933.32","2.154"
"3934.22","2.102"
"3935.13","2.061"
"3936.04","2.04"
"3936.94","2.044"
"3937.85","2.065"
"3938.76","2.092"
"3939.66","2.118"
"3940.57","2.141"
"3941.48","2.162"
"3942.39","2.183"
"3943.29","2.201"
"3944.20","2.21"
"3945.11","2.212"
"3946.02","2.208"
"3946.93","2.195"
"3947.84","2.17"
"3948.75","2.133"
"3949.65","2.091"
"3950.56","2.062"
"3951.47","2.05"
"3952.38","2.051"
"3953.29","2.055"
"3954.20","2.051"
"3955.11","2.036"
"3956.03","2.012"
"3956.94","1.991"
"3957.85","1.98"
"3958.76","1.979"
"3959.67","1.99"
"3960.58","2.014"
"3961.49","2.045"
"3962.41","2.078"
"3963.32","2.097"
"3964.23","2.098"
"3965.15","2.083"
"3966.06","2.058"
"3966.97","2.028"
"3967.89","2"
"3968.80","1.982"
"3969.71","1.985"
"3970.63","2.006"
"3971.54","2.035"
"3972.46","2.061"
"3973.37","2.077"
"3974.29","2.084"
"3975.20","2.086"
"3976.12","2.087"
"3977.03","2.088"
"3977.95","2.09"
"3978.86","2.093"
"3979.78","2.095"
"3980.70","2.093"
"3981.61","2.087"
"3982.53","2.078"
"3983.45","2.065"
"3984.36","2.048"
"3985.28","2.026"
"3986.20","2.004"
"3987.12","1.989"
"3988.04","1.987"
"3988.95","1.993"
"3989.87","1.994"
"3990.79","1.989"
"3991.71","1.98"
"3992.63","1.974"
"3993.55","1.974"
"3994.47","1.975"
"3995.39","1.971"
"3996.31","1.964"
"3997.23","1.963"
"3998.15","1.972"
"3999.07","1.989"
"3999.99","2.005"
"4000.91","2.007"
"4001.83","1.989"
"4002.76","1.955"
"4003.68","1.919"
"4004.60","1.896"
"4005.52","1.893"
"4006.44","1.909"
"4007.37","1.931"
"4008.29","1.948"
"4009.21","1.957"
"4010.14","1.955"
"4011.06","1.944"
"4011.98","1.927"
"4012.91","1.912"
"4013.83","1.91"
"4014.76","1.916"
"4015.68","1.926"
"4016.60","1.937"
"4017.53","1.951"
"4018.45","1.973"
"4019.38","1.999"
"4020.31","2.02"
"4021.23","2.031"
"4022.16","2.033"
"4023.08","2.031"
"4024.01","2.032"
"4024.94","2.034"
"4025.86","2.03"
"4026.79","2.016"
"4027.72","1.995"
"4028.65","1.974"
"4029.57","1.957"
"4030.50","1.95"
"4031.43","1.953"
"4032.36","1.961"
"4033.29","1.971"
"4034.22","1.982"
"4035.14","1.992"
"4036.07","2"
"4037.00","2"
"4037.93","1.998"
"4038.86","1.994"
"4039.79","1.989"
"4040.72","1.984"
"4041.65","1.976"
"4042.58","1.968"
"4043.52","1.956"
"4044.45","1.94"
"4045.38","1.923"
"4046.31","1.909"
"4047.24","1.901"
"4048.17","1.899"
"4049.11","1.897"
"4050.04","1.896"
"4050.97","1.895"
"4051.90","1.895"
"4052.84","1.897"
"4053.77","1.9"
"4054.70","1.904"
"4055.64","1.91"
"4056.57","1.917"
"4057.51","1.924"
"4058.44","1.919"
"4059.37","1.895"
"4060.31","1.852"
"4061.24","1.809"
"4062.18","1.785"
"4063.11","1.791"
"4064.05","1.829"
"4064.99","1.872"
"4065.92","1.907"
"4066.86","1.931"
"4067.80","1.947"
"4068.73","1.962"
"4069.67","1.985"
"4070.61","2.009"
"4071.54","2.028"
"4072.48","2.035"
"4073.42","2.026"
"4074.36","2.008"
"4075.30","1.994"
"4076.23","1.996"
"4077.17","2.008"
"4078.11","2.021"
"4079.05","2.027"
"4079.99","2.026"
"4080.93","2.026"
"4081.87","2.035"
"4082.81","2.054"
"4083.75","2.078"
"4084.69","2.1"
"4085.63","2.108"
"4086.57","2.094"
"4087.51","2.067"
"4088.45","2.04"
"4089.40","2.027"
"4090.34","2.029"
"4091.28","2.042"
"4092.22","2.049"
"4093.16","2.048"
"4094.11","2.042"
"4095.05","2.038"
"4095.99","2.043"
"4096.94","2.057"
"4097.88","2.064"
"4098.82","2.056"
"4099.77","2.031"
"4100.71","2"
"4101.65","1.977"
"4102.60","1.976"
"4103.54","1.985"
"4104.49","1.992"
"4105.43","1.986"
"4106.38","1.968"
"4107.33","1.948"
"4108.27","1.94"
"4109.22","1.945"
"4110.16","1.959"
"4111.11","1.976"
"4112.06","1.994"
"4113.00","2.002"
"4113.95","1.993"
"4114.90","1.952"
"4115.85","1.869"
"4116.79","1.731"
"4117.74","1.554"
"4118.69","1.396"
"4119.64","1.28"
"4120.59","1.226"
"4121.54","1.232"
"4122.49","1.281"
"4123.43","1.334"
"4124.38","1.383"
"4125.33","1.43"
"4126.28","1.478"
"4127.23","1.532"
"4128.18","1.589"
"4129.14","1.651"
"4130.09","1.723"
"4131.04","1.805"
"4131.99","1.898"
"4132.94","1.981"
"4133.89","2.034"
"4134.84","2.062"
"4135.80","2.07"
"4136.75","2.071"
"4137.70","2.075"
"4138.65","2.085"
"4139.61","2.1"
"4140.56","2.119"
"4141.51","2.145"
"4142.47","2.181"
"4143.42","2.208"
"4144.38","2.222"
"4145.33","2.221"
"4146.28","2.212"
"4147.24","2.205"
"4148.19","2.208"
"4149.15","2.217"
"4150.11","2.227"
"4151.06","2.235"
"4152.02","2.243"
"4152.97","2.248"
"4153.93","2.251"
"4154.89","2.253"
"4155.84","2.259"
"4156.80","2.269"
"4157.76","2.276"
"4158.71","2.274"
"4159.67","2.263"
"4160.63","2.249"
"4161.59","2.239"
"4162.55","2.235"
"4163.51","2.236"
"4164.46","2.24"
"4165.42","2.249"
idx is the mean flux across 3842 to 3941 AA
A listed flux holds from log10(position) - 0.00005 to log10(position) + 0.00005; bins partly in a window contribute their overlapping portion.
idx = 2.6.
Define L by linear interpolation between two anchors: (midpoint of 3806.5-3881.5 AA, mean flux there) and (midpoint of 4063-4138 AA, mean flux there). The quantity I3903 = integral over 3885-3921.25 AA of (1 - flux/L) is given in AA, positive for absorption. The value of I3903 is 1.7 AA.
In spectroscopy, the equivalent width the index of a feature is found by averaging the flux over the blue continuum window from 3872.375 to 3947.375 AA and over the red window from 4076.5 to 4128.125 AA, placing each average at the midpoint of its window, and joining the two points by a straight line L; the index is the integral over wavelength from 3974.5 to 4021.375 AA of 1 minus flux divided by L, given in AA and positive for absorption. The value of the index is 4.1 AA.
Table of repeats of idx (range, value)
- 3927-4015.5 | 2.05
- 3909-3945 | 2.21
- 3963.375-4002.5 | 2.03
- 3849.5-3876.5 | 2.92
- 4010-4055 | 1.96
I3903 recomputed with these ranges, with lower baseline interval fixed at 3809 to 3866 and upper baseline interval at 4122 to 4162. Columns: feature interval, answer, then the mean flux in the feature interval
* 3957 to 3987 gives 4.8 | 2.05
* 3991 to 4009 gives 3.1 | 1.96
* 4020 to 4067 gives 6.7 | 1.94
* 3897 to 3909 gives 1.1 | 2.38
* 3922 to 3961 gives 6.1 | 2.12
